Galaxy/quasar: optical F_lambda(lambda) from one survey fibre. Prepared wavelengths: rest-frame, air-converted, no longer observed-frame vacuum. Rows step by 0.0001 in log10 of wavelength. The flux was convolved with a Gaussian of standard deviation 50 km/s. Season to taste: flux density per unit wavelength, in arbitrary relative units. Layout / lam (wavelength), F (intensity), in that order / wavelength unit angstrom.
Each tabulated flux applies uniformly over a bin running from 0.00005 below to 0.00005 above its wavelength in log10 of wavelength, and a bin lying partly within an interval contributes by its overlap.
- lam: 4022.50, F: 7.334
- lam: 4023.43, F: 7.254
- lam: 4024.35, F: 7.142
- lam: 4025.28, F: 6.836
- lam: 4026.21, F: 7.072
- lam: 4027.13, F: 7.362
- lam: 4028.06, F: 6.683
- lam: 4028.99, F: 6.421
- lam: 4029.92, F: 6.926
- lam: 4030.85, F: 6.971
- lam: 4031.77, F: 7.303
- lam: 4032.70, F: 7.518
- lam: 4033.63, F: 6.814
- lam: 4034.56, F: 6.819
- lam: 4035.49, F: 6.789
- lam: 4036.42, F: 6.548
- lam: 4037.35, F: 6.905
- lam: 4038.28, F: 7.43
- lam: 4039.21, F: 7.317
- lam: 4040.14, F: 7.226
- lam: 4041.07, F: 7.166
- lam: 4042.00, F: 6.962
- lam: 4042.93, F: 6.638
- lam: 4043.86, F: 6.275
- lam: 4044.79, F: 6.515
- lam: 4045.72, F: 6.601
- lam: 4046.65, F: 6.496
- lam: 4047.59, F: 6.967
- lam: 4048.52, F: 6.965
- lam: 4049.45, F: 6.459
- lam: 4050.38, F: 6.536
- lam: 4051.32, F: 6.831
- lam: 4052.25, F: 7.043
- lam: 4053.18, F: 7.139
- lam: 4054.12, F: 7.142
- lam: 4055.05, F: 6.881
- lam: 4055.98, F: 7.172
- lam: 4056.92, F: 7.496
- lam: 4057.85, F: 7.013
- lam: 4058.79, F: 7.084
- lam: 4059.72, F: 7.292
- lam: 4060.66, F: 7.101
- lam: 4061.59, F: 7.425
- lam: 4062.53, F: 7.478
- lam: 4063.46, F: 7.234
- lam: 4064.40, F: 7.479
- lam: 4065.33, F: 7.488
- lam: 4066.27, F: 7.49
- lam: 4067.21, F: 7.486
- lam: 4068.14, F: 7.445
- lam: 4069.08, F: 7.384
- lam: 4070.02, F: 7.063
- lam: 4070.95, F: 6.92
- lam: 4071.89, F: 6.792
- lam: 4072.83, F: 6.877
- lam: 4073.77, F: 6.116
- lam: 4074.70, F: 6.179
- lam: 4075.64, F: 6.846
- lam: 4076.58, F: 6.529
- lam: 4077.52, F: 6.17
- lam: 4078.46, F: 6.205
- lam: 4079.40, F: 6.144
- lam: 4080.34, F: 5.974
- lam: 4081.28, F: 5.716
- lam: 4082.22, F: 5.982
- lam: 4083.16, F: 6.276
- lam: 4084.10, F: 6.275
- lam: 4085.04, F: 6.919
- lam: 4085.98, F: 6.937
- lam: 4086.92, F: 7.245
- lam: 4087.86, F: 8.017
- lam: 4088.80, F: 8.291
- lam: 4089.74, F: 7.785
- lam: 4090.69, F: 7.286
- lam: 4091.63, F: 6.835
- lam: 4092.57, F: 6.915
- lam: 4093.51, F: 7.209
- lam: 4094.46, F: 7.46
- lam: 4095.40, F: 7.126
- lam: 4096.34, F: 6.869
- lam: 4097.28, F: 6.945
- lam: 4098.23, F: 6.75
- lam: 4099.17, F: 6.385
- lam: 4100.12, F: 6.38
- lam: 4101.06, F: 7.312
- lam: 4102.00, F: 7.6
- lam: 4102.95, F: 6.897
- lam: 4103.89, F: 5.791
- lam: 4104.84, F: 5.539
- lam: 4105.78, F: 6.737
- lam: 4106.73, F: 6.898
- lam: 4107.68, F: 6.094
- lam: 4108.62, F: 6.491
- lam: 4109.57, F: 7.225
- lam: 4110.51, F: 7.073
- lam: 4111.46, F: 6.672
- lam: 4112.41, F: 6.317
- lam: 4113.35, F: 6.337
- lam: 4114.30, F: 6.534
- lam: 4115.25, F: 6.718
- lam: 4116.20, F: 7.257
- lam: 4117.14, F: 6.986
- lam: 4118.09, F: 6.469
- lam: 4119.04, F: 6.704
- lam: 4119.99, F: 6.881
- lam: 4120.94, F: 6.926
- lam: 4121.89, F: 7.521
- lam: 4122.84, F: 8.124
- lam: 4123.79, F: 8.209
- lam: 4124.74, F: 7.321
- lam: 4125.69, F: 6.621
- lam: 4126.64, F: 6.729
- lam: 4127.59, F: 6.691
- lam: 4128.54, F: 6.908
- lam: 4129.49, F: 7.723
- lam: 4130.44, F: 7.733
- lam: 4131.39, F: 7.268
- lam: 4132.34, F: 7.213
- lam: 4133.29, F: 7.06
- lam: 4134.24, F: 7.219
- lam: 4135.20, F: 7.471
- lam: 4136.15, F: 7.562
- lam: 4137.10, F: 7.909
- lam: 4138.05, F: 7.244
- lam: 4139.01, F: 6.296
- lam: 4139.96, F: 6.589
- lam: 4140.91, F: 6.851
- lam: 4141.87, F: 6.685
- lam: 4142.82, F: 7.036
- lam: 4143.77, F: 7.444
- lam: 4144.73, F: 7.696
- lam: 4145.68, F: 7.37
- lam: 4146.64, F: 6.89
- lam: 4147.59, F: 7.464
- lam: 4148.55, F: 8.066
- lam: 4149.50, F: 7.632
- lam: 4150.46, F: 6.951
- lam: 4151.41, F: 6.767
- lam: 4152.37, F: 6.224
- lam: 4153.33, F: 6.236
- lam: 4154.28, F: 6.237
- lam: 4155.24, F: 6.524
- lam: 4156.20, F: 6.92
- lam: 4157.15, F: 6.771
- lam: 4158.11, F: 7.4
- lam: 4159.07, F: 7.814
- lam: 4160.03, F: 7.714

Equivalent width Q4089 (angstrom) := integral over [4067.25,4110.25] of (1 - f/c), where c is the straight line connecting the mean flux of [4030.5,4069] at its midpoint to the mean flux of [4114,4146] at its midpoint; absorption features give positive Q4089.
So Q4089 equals 1.9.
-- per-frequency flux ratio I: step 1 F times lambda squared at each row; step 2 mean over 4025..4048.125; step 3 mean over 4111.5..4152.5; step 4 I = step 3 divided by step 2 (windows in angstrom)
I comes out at 1.08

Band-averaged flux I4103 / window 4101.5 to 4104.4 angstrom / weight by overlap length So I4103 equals 6.75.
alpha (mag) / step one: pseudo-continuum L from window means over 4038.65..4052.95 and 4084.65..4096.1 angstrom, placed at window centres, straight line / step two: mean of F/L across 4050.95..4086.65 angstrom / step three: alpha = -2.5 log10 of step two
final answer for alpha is 0.03 mag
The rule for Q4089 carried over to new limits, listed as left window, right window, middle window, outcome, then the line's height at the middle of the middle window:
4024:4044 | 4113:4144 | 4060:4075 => -0.3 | 7.01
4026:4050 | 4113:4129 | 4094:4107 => 0.4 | 6.97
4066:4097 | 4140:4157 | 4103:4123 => 0.6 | 6.92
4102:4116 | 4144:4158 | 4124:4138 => -1.0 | 6.79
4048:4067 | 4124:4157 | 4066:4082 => 1.1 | 7.13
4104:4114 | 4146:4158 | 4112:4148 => -2.1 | 6.71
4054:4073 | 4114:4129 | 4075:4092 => 1.0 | 7.17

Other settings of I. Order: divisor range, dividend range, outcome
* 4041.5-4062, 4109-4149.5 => 1.07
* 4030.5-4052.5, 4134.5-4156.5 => 1.08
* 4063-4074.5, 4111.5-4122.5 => 0.98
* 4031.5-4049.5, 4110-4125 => 1.06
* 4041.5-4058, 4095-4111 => 1.01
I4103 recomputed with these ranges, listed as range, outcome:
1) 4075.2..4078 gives 6.5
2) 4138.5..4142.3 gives 6.6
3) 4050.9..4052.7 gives 6.95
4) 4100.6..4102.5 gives 7.45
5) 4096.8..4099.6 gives 6.7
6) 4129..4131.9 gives 7.58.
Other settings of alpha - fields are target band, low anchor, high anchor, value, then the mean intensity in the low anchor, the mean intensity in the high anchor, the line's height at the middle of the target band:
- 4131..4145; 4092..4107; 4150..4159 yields -0.065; 6.8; 6.72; 6.75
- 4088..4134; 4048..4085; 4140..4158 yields -0.010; 6.85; 6.99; 6.92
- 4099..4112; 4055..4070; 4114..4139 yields 0.089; 7.31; 7.18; 7.22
